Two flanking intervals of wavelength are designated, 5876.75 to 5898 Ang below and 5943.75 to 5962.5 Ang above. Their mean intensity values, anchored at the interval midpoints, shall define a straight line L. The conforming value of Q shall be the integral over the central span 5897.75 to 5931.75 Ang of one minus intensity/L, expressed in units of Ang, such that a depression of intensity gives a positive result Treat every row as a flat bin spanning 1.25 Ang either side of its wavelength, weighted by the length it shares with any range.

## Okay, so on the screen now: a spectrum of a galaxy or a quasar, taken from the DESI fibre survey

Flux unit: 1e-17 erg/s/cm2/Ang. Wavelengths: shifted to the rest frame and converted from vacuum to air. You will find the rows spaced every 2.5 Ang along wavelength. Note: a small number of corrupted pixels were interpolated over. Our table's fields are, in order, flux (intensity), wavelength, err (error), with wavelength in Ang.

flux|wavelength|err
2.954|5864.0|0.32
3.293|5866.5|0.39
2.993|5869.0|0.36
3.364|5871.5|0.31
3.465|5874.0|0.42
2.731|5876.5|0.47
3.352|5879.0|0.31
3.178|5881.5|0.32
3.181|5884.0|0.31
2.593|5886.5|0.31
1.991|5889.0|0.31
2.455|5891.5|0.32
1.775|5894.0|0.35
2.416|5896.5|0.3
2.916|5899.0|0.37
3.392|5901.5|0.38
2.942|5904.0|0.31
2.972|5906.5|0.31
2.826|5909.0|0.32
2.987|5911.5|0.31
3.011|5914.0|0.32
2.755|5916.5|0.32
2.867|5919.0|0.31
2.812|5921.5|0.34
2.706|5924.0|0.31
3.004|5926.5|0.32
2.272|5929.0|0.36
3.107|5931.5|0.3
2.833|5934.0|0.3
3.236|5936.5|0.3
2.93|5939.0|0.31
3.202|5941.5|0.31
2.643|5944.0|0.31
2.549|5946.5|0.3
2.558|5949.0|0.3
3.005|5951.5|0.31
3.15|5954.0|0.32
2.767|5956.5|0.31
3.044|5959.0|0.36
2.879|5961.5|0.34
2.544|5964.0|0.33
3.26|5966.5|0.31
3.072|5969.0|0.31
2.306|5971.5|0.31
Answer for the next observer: -2.3 Ang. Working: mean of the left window 2.63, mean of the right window 2.83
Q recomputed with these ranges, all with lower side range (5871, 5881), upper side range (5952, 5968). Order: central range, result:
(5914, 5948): 2.2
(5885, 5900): 3.8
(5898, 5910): 0.4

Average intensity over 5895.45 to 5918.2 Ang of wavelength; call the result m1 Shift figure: 2.92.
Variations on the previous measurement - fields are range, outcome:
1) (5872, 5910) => 2.82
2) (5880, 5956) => 2.81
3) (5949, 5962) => 2.93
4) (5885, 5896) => 2.24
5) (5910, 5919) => 2.91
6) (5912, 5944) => 2.89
